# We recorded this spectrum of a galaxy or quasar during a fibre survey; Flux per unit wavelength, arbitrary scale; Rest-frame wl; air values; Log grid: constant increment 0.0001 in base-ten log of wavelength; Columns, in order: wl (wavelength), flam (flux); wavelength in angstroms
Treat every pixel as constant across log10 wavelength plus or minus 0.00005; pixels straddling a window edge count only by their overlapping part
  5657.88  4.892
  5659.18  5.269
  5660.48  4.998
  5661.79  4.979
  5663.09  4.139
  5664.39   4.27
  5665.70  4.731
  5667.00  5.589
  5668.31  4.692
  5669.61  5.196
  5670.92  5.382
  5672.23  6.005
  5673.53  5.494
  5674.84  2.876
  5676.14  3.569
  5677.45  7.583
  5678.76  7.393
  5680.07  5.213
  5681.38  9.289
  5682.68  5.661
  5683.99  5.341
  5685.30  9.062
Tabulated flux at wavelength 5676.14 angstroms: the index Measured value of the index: 3.569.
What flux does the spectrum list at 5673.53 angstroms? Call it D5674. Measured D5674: 5.494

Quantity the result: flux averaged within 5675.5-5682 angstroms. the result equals 6.59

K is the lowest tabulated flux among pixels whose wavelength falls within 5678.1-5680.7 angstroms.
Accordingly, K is 5.213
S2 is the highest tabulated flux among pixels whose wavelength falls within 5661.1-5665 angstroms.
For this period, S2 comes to 4.979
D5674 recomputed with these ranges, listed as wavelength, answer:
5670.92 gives 5.382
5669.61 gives 5.196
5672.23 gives 6.005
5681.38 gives 9.289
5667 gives 5.589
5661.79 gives 4.979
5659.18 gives 5.269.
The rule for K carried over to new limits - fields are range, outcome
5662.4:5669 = 4.139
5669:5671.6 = 5.196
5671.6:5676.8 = 2.876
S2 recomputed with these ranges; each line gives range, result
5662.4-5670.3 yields 5.589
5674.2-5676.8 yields 3.569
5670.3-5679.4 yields 7.583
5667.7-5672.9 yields 6.005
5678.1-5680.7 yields 7.393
